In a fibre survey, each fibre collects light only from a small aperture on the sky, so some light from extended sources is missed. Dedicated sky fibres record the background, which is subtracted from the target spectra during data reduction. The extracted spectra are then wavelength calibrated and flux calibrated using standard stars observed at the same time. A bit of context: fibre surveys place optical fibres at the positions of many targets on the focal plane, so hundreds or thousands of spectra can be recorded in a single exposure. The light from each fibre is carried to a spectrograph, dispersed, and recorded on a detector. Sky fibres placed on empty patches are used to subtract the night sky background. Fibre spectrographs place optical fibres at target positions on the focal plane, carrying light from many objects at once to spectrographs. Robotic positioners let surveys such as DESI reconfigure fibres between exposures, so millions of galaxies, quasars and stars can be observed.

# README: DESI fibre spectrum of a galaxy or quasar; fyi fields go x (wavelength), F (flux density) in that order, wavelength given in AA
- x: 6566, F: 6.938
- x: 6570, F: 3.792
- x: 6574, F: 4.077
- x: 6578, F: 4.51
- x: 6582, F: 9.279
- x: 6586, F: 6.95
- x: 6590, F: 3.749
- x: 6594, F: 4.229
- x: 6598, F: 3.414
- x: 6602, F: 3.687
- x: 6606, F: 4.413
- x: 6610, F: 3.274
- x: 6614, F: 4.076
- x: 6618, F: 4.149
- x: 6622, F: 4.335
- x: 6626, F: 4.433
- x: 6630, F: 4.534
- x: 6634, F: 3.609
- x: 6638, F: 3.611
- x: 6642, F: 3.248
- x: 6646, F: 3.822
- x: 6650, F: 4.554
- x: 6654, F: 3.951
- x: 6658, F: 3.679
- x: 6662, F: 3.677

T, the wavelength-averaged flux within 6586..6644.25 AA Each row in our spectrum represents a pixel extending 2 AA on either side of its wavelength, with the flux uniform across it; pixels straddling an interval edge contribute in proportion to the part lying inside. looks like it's 4.02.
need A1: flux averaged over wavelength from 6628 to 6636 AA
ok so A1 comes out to 4.07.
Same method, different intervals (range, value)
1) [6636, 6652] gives 3.81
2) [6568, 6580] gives 4.13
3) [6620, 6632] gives 4.43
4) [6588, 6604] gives 3.77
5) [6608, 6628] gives 4.05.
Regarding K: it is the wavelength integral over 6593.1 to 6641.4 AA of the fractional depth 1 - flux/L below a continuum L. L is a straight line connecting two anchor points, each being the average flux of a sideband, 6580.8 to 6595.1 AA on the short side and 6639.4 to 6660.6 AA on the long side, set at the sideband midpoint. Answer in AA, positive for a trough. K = 9.5 AA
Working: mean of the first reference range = 5.99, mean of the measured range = 3.95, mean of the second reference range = 3.84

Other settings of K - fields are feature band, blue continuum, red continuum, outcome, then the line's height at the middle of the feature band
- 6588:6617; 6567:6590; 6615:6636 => 6.1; 4.89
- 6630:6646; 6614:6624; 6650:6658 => 1.8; 4.11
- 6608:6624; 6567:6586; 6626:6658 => 2.2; 4.61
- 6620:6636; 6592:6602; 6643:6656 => -1.2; 3.94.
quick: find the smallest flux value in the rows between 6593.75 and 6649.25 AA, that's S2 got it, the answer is 3.248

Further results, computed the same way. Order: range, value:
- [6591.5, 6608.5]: 3.414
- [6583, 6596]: 3.749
